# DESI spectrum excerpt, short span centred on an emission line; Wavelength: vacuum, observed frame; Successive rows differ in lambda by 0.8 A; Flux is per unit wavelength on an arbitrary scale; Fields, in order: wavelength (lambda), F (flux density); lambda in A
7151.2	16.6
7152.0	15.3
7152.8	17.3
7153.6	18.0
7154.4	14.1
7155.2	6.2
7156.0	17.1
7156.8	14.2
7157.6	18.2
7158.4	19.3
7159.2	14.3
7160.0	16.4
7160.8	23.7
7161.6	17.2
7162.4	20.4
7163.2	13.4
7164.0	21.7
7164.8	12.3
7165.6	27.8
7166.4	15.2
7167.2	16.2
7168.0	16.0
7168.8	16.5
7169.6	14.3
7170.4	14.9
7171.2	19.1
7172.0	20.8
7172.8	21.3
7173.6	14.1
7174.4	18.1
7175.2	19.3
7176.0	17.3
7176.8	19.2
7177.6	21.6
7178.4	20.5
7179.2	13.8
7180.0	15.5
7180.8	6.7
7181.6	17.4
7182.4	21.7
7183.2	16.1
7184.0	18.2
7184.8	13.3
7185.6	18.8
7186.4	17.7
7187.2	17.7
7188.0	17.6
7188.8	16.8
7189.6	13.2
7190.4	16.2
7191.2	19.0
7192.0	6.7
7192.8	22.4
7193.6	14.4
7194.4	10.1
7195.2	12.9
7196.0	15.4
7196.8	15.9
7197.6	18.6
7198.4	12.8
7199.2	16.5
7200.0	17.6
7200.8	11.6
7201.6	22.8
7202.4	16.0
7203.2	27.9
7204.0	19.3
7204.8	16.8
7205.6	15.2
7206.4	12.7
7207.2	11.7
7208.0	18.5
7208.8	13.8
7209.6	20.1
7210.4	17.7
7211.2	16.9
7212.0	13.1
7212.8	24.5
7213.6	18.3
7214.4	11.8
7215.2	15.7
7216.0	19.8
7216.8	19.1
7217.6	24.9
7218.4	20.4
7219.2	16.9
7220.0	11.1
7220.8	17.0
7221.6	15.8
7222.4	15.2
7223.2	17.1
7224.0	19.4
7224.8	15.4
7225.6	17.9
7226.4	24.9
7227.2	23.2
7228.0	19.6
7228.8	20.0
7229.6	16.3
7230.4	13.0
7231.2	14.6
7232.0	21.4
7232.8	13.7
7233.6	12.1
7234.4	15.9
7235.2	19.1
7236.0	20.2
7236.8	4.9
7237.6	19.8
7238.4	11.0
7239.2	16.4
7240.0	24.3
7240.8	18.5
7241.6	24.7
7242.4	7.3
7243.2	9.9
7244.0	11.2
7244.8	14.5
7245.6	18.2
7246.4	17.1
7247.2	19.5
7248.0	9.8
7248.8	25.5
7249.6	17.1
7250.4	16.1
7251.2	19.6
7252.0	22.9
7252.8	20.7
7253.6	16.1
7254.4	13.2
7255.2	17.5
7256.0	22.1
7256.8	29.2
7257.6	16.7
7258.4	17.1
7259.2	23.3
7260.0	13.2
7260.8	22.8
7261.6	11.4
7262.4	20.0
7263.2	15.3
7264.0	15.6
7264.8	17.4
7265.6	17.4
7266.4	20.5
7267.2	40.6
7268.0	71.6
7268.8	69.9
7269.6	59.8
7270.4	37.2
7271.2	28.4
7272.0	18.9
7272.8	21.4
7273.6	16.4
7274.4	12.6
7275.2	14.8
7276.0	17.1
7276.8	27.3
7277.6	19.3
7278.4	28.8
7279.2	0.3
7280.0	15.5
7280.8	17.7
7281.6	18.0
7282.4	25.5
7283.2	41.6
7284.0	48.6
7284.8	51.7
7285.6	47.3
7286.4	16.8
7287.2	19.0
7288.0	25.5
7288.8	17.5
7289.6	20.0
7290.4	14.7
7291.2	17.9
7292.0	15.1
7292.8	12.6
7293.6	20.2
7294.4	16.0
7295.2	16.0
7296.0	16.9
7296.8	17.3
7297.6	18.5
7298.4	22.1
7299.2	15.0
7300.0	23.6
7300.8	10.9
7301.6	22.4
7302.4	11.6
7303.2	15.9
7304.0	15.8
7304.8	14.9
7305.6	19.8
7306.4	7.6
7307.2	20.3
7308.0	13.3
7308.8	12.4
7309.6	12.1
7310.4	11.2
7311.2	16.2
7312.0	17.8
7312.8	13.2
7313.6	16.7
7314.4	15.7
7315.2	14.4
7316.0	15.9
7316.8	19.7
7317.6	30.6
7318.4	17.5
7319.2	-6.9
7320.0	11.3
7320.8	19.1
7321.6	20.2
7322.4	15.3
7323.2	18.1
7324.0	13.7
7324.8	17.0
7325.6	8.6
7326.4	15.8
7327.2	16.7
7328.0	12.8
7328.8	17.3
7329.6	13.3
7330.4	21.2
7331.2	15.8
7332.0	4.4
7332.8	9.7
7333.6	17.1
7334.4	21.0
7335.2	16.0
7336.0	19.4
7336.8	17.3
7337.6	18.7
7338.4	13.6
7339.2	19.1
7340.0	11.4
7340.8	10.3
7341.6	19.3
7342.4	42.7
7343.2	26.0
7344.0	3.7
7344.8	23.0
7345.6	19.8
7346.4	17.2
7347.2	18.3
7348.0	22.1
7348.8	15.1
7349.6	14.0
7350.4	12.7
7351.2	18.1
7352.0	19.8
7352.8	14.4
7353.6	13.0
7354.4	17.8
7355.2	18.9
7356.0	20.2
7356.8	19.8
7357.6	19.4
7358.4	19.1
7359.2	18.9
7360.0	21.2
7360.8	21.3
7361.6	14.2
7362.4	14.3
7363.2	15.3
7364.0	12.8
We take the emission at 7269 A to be [S II]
